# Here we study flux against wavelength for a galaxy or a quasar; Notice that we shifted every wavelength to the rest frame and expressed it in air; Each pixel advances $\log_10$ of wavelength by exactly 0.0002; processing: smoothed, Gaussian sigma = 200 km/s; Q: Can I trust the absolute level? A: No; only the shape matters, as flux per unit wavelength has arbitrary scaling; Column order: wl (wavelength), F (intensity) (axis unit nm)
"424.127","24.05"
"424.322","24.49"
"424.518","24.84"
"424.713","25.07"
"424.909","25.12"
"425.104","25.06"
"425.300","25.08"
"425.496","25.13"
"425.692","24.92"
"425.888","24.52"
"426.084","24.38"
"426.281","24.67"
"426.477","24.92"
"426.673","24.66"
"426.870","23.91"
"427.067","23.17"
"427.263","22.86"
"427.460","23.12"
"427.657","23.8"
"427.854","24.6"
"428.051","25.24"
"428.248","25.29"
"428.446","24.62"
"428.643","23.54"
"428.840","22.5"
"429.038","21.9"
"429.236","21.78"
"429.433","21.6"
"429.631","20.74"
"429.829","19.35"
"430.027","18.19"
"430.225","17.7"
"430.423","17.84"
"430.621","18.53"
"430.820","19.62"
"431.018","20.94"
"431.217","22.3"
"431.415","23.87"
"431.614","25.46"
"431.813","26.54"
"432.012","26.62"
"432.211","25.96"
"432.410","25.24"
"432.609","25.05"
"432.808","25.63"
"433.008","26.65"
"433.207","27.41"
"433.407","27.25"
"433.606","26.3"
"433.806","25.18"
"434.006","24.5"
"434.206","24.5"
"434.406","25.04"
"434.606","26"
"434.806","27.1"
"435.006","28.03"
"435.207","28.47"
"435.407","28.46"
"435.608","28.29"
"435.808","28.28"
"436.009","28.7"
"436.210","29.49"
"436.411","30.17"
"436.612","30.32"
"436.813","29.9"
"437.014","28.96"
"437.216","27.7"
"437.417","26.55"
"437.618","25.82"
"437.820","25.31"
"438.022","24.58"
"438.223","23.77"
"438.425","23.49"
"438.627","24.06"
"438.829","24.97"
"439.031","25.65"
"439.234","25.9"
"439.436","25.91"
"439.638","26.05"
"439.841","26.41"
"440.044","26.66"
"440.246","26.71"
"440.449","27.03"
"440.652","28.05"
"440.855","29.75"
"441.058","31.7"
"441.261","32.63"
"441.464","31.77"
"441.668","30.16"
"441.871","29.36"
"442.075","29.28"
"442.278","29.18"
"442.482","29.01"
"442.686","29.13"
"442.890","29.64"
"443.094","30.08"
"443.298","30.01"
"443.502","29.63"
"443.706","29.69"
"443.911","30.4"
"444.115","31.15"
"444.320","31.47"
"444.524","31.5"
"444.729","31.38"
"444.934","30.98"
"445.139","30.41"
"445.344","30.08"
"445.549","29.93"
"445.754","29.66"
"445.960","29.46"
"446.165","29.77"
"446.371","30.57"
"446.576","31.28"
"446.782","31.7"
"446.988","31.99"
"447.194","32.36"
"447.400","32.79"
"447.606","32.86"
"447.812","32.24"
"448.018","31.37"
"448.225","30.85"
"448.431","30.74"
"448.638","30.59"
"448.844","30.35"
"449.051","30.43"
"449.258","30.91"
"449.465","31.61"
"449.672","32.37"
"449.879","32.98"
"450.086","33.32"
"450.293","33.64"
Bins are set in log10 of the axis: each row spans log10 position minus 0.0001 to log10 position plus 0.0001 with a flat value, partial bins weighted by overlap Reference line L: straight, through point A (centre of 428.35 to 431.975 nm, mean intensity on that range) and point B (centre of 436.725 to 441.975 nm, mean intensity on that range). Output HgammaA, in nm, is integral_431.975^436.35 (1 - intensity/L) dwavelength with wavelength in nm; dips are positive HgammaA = -0.49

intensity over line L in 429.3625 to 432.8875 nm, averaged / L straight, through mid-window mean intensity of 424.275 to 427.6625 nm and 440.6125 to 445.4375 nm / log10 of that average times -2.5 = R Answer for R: 0.178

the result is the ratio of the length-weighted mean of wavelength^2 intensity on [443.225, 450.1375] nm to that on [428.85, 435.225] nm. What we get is 1.40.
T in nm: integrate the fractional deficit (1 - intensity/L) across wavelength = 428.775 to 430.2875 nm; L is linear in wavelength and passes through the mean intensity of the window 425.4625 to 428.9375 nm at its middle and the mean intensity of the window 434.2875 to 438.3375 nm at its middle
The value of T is 0.27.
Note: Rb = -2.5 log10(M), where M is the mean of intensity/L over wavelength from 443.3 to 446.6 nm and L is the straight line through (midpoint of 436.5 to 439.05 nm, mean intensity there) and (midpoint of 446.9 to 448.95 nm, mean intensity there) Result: -0.01 mag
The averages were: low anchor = 26.3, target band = 30.4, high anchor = 31.6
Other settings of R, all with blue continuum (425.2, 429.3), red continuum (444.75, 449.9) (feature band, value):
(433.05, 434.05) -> 0.00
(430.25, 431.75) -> 0.20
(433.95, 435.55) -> 0.00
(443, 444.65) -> -0.02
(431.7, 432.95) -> 0.00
